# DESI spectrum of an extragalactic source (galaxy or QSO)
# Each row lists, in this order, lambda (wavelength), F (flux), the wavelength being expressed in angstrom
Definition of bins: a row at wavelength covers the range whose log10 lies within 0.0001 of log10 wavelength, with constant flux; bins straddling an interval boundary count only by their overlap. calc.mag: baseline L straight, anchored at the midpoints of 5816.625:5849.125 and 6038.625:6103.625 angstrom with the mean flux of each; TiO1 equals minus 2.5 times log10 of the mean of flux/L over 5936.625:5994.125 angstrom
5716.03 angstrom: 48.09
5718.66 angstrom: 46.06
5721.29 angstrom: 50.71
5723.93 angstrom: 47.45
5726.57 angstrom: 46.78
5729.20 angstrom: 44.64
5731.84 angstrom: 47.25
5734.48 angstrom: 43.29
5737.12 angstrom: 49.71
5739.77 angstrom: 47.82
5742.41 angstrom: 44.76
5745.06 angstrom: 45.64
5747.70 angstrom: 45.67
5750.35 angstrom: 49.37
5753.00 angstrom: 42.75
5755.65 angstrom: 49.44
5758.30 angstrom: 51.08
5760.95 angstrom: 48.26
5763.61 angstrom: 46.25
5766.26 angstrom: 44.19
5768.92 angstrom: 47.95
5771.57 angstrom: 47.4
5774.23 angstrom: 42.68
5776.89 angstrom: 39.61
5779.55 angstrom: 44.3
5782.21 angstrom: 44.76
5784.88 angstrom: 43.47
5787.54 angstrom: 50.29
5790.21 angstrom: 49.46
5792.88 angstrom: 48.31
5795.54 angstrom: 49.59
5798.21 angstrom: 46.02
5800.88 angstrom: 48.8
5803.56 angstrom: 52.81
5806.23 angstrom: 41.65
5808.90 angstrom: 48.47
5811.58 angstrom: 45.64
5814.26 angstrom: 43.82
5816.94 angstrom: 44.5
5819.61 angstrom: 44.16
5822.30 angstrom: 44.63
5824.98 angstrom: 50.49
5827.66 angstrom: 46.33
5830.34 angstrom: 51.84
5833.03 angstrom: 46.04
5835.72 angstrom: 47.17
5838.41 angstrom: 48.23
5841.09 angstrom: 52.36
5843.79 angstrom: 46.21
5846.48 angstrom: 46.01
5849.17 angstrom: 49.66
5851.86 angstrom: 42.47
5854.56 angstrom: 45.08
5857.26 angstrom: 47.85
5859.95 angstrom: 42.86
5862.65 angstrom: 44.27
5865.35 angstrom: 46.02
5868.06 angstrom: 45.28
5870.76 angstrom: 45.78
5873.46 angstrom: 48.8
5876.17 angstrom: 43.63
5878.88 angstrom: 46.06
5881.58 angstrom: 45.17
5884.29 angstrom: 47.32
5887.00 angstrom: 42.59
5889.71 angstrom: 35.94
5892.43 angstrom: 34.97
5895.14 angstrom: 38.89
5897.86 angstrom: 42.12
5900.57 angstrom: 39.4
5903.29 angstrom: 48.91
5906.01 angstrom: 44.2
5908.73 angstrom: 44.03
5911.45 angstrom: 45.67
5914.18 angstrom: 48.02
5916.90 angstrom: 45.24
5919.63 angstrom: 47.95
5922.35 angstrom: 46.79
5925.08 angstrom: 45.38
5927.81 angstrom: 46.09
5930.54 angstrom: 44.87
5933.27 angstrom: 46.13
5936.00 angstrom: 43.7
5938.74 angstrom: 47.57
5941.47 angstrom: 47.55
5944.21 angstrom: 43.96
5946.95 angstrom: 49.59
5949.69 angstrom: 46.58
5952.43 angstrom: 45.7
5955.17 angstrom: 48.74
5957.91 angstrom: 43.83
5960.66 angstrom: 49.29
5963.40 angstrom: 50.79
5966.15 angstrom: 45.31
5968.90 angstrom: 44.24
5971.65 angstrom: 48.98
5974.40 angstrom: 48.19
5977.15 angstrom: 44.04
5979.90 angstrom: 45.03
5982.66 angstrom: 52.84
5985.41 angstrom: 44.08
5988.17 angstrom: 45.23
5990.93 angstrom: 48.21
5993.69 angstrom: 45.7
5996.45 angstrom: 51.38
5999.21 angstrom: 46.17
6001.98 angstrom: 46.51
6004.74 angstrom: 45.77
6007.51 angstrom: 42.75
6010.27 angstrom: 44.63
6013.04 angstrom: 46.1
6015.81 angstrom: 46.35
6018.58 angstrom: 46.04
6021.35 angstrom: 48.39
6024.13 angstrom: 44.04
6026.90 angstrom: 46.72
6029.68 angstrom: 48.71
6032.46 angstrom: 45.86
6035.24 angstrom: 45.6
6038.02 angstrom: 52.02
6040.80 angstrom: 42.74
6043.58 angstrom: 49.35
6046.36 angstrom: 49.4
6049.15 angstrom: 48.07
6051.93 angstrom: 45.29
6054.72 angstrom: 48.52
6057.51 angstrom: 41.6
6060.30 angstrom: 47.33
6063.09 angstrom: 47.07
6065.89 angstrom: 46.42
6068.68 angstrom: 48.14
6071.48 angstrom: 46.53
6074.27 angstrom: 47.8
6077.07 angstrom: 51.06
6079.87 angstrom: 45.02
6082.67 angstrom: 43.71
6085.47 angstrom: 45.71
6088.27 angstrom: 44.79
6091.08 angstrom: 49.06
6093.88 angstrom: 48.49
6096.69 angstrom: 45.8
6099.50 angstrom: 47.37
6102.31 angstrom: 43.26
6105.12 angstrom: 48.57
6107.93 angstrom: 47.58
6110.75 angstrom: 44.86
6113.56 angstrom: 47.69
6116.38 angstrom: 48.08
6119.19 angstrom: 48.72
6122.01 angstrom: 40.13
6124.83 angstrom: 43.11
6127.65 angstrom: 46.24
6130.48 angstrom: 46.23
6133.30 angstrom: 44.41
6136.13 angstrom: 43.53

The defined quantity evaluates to 0.00 mag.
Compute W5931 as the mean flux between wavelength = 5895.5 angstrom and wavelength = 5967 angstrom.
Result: 46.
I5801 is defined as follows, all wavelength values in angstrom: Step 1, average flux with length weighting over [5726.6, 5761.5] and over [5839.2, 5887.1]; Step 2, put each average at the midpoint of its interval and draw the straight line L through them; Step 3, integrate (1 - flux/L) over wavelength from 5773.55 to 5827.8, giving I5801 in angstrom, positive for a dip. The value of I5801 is 0.32 angstrom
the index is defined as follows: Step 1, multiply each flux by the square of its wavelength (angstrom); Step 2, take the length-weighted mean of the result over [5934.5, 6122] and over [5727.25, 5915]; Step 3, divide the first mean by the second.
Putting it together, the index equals 1.09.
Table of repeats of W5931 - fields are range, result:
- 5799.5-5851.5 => 47.2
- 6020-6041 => 47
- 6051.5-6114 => 46.6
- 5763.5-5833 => 46.4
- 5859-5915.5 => 43.8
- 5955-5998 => 47.2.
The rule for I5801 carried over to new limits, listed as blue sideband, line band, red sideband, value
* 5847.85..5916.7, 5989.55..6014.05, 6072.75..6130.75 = -0.53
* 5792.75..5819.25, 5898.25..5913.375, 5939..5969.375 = 0.80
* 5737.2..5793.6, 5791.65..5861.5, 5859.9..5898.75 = -3.43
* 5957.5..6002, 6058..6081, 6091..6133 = -0.35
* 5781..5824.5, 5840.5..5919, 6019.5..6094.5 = 3.66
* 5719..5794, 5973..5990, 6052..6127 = -0.07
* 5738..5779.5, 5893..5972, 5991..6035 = 1.03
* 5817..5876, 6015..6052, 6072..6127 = -0.54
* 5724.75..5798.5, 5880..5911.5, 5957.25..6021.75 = 2.88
